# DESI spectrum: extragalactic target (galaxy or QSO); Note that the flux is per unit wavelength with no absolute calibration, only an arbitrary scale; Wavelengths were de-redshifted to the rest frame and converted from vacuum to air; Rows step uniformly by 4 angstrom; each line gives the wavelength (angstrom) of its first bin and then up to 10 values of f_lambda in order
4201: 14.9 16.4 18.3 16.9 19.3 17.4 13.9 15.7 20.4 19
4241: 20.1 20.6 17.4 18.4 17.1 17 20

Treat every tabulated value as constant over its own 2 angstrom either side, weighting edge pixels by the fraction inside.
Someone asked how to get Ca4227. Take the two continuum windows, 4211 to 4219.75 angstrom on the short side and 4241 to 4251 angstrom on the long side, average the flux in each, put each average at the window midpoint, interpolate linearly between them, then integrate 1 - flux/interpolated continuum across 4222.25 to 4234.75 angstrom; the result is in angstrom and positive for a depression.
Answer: 1.3 angstrom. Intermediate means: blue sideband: 18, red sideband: 19.2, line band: 16.6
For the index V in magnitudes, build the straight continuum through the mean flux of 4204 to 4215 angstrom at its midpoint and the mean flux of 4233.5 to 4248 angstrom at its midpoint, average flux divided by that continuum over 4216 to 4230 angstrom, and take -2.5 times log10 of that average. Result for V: 0.12 mag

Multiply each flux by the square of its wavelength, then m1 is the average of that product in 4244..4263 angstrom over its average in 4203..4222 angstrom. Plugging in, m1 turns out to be 1.0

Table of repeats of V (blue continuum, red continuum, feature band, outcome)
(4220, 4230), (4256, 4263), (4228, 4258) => -0.15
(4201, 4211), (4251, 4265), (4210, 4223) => -0.05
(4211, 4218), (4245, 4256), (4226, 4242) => -0.02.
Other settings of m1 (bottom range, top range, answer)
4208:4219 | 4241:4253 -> 1.07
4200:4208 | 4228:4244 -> 1.21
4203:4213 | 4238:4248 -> 1.17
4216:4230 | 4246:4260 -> 1.10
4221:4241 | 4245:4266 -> 1.04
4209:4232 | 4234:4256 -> 1.14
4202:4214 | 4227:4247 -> 1.14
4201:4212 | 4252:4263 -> 1.06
